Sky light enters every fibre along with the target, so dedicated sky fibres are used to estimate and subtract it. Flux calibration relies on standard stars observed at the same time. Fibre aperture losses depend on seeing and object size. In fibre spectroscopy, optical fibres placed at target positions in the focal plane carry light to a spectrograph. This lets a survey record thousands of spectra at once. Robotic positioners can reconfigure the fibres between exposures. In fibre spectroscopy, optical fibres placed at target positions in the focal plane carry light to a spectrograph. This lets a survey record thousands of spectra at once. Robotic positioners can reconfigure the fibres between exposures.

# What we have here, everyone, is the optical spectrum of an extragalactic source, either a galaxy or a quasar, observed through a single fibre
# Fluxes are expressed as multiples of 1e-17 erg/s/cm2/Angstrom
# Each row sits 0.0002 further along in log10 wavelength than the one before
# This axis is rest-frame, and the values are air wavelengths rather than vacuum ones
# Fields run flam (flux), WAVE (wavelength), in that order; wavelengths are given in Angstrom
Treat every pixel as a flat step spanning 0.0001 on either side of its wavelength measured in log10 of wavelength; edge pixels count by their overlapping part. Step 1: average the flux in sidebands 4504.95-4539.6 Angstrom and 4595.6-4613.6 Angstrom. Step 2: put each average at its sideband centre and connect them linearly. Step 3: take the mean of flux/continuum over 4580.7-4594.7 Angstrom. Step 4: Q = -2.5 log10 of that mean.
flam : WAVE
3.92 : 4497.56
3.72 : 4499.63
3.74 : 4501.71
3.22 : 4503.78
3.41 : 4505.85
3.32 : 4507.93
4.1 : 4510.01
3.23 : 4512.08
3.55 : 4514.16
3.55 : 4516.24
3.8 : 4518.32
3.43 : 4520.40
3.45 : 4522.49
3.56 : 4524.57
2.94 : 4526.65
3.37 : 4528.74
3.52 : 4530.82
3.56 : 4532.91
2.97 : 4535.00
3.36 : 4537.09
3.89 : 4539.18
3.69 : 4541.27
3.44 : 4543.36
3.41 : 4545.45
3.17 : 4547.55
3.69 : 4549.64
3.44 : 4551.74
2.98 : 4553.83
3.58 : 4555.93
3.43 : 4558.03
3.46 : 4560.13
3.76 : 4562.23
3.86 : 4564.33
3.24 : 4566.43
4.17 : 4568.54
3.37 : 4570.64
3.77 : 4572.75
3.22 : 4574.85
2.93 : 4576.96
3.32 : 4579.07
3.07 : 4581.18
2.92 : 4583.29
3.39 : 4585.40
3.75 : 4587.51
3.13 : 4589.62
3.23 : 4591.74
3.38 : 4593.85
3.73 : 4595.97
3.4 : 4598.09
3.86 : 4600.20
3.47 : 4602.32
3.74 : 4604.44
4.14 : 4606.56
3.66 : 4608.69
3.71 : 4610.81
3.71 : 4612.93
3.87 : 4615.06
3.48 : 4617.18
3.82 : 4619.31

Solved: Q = 0.12 mag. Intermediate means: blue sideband 3.46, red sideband 3.71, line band 3.27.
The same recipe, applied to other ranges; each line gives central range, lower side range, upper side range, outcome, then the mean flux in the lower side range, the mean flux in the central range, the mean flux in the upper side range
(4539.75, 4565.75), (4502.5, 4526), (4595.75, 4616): 0.03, 3.5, 3.5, 3.73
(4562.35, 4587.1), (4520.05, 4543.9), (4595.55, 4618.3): 0.05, 3.43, 3.41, 3.71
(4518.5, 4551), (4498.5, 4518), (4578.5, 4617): 0.03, 3.55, 3.44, 3.53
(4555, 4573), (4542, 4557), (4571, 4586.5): -0.10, 3.39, 3.62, 3.24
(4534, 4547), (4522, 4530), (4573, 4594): -0.05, 3.33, 3.45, 3.25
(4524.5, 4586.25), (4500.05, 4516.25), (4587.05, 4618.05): 0.05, 3.52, 3.41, 3.62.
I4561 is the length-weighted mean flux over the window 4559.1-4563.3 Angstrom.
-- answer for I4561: 3.61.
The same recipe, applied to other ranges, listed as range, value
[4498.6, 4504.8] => 3.56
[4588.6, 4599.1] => 3.37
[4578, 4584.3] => 3.1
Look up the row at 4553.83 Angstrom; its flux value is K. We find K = 2.98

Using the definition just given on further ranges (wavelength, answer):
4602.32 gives 3.47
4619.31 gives 3.82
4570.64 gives 3.37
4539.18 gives 3.89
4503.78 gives 3.22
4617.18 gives 3.48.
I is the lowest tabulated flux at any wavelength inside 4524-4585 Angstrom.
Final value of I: 2.92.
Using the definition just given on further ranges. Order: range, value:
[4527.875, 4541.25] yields 2.97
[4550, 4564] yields 2.98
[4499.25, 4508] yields 3.22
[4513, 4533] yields 2.94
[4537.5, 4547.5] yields 3.41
